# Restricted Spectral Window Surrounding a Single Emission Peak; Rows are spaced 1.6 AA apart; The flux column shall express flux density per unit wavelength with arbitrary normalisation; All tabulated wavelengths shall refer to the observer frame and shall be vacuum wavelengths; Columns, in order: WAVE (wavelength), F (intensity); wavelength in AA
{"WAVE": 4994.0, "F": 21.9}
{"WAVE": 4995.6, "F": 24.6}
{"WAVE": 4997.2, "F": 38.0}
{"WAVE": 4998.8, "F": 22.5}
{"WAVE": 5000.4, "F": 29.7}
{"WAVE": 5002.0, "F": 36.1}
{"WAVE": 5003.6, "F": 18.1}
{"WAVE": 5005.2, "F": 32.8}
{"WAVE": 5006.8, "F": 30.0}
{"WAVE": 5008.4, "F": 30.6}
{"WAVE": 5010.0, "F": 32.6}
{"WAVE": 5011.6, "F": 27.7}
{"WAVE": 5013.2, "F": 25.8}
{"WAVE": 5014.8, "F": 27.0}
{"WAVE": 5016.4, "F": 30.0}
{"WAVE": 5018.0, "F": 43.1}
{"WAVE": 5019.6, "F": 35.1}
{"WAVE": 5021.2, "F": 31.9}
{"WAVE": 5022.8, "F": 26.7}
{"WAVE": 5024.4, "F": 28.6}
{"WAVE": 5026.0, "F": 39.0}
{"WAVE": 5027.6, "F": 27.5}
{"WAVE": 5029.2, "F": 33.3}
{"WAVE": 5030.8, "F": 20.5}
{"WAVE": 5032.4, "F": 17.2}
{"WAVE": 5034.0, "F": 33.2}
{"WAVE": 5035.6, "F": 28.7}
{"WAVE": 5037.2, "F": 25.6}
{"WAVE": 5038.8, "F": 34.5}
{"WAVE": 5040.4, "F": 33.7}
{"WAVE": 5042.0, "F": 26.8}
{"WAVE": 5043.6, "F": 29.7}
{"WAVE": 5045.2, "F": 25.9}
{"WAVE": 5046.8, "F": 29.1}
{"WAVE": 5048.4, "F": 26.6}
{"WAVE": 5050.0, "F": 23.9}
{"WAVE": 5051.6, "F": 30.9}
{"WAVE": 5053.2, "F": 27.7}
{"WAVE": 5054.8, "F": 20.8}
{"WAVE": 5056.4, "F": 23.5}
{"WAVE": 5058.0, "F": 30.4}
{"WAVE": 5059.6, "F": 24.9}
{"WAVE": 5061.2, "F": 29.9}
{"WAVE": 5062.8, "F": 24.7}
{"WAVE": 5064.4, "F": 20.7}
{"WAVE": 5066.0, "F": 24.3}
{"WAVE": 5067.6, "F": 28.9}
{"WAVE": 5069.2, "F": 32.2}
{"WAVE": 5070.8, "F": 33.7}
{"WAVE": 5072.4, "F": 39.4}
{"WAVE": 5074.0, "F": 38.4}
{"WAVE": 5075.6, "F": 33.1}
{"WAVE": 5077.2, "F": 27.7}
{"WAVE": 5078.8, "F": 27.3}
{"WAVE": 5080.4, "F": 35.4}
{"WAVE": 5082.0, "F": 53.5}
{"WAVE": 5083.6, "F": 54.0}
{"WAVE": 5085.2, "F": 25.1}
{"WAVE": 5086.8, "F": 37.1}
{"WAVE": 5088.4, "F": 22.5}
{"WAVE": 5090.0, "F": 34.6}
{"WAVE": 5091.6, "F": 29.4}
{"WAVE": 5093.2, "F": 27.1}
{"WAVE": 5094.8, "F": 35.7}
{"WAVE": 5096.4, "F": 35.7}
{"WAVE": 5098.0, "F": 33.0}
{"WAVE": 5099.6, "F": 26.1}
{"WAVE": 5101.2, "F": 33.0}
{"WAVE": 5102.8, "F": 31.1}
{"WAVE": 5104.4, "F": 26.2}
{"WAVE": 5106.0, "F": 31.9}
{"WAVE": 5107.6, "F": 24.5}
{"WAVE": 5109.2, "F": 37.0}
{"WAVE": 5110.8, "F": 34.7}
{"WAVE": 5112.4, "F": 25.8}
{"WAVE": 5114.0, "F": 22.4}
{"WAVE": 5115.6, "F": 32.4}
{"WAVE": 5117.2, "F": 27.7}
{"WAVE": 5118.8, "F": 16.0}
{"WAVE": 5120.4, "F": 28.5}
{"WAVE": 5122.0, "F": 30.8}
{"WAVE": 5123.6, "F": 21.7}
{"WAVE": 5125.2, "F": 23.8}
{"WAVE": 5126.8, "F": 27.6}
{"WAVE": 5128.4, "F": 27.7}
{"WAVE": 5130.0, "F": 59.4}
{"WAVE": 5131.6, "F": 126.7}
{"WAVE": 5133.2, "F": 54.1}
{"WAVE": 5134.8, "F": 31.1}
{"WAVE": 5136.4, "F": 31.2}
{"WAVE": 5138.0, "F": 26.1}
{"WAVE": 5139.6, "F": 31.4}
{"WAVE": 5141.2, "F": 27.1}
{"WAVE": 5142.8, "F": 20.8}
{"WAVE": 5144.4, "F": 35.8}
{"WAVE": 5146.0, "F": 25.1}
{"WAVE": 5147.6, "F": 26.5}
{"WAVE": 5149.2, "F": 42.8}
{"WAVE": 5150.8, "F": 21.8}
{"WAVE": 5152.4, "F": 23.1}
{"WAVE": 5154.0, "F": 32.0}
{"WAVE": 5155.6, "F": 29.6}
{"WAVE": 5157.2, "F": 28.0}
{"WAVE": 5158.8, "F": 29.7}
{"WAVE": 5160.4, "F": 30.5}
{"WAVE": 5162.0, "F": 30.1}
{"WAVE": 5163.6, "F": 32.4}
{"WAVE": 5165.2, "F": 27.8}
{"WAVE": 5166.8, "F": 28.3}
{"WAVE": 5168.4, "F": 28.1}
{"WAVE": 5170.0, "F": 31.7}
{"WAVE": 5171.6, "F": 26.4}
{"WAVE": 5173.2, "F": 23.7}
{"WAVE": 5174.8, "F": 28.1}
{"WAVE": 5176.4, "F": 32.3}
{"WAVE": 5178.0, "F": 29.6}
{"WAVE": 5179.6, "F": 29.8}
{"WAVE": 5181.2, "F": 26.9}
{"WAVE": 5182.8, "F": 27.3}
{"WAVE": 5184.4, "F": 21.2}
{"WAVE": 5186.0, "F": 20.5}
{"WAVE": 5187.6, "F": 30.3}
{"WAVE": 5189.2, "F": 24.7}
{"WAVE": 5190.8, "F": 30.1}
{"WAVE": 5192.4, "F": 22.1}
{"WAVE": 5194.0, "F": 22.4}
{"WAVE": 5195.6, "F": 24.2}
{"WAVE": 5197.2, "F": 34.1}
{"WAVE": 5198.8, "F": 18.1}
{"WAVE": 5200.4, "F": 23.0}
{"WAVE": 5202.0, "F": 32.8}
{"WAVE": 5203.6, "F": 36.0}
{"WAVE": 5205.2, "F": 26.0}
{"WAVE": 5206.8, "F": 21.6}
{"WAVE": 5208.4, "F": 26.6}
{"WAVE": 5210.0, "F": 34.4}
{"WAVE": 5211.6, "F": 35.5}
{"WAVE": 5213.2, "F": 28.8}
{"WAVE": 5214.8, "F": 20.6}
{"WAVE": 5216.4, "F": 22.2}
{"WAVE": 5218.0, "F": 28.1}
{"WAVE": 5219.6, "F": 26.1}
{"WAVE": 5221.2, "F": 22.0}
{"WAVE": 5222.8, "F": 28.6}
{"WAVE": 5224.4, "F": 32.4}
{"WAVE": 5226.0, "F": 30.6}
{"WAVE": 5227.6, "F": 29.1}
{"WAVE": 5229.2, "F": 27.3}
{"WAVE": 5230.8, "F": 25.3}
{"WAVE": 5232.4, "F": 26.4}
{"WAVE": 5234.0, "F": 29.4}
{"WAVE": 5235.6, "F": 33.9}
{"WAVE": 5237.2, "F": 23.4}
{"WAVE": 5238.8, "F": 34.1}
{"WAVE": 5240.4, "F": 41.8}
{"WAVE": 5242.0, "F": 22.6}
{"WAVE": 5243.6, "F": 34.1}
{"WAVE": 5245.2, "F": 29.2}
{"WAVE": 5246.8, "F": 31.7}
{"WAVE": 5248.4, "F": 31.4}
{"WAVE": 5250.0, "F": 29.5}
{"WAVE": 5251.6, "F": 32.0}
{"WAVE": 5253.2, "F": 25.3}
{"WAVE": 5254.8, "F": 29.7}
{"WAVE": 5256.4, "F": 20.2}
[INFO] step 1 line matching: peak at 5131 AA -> [O III] 5007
